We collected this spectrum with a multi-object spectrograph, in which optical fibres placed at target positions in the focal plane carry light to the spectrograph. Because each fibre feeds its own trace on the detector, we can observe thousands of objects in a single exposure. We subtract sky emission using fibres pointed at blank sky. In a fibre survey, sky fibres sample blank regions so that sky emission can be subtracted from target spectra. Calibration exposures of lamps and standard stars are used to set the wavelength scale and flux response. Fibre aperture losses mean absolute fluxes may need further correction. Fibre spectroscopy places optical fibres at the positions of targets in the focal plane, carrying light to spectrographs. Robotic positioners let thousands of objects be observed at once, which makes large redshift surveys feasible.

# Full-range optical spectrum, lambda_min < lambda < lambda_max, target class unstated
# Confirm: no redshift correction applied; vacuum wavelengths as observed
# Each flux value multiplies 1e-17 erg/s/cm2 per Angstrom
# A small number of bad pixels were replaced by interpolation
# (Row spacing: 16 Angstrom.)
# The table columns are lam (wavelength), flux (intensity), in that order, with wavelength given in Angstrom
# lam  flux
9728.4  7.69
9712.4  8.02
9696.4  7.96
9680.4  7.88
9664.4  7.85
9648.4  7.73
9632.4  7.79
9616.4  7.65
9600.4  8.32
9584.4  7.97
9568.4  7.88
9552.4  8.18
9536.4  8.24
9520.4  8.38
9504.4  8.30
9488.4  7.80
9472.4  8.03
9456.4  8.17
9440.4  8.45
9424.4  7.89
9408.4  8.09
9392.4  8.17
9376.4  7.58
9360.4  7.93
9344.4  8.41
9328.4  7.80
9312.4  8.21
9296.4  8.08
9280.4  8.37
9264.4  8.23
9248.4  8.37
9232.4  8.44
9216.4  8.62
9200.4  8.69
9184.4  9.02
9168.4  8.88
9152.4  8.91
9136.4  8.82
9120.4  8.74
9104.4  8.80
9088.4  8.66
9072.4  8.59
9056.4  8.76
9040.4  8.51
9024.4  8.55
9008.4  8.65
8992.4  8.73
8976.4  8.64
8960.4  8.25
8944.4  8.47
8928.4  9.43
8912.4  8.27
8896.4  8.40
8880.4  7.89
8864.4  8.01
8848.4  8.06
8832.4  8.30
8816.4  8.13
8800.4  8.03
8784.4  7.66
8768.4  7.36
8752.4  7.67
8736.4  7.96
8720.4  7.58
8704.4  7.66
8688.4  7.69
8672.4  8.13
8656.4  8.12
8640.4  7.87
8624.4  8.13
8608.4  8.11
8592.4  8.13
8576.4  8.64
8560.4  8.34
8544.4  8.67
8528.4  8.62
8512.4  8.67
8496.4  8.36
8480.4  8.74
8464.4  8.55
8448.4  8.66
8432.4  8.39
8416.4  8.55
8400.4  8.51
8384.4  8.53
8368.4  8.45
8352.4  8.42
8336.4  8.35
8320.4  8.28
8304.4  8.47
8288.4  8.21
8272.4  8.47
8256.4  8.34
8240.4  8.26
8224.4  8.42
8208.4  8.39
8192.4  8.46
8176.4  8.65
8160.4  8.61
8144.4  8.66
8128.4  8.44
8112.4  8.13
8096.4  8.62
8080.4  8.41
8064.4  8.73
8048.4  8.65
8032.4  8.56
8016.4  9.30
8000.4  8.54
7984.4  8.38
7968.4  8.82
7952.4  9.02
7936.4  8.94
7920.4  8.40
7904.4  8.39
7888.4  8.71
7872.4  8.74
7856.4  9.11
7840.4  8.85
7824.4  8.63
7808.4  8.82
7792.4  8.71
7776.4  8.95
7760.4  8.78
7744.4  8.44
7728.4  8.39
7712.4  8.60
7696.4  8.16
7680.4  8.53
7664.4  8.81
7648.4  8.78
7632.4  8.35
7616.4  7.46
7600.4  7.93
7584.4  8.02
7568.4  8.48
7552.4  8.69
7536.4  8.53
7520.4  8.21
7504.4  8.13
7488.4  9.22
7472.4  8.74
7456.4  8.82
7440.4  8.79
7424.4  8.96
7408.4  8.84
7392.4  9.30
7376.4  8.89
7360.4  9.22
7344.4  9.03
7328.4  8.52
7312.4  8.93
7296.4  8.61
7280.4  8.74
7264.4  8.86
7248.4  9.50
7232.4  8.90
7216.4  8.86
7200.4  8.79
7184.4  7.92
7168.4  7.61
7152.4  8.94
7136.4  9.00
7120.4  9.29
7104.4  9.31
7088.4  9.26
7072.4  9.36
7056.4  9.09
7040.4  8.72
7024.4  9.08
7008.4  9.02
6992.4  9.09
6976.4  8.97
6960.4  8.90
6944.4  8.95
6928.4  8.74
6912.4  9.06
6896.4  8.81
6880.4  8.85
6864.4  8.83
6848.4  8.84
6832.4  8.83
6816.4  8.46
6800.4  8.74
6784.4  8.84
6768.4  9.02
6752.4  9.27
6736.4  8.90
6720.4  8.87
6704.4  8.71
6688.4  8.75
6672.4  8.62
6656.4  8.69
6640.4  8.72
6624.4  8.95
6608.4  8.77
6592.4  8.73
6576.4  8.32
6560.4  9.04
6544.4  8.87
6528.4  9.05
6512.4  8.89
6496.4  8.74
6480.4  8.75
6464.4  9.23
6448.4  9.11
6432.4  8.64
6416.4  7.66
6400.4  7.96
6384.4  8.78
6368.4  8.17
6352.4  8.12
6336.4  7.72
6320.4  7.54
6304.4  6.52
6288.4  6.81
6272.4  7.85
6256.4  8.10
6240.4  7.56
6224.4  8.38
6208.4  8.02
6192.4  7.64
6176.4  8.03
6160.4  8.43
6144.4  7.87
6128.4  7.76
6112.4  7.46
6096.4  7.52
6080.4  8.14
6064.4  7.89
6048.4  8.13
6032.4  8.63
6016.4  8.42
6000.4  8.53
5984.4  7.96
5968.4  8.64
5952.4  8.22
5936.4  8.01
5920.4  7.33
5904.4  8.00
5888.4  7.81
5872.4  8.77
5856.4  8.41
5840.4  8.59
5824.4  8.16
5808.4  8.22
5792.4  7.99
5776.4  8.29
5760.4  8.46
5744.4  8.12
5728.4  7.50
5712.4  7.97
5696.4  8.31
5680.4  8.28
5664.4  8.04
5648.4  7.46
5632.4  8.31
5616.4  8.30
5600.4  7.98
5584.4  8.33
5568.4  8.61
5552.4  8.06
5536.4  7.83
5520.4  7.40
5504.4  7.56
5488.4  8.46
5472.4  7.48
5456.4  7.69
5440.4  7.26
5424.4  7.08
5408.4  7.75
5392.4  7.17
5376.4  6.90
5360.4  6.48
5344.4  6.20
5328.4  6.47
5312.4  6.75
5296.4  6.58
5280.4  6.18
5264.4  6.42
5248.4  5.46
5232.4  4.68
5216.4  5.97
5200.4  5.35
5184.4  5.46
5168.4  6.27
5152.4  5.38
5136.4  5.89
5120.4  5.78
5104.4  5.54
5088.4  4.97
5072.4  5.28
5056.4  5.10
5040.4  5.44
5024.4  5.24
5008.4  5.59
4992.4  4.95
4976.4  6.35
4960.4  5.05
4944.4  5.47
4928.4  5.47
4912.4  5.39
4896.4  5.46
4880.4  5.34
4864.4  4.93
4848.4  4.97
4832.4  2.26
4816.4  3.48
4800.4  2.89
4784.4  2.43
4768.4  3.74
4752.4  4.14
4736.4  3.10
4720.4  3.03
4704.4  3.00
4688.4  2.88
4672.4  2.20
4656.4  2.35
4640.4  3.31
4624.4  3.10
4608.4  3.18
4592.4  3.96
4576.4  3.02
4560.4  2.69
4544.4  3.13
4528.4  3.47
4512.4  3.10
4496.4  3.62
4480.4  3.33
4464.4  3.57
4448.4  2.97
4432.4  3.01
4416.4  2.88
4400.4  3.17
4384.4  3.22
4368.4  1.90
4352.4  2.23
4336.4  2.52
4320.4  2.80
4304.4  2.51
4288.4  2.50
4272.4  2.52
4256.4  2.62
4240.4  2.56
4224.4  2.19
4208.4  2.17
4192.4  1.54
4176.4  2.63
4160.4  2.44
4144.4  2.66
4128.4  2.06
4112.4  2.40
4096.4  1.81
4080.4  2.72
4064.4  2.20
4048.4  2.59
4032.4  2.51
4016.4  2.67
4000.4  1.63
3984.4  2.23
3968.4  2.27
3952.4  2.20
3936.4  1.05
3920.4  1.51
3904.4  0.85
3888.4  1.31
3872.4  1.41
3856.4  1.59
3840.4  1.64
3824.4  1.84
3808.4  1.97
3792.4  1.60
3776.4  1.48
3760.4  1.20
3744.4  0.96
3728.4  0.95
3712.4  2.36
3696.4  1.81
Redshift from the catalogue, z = 0.22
